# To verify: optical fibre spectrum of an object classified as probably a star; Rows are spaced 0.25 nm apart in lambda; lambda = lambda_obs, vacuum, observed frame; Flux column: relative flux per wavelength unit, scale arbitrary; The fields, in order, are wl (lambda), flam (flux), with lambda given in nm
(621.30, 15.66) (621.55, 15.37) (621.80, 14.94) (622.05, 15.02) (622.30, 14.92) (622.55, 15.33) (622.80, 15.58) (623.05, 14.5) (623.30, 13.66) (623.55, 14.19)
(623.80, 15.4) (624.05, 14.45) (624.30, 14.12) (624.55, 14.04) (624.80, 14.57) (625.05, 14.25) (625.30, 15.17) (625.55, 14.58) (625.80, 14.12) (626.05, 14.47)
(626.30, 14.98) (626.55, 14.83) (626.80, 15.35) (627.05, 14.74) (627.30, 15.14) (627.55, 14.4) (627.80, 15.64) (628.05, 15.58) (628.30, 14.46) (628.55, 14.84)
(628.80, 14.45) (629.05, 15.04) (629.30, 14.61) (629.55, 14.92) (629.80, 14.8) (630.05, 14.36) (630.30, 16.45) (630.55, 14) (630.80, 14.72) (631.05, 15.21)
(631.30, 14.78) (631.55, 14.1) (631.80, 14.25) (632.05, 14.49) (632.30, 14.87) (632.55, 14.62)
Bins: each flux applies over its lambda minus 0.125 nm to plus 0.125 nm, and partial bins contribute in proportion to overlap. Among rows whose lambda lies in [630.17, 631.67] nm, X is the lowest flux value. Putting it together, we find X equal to 14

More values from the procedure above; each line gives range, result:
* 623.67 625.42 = 14.04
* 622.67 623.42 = 13.66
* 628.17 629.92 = 14.45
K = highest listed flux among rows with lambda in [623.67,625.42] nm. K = 15.4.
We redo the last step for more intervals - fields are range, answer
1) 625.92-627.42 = 15.35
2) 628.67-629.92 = 15.04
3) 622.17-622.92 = 15.58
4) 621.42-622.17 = 15.37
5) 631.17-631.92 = 14.78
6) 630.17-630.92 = 16.45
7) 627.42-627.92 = 15.64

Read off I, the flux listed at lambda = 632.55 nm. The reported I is 14.62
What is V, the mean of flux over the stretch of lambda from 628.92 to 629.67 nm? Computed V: 14.9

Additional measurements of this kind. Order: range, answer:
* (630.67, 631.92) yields 14.6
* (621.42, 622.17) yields 15.1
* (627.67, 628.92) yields 15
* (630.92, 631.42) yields 15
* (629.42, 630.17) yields 14.7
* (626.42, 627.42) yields 15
